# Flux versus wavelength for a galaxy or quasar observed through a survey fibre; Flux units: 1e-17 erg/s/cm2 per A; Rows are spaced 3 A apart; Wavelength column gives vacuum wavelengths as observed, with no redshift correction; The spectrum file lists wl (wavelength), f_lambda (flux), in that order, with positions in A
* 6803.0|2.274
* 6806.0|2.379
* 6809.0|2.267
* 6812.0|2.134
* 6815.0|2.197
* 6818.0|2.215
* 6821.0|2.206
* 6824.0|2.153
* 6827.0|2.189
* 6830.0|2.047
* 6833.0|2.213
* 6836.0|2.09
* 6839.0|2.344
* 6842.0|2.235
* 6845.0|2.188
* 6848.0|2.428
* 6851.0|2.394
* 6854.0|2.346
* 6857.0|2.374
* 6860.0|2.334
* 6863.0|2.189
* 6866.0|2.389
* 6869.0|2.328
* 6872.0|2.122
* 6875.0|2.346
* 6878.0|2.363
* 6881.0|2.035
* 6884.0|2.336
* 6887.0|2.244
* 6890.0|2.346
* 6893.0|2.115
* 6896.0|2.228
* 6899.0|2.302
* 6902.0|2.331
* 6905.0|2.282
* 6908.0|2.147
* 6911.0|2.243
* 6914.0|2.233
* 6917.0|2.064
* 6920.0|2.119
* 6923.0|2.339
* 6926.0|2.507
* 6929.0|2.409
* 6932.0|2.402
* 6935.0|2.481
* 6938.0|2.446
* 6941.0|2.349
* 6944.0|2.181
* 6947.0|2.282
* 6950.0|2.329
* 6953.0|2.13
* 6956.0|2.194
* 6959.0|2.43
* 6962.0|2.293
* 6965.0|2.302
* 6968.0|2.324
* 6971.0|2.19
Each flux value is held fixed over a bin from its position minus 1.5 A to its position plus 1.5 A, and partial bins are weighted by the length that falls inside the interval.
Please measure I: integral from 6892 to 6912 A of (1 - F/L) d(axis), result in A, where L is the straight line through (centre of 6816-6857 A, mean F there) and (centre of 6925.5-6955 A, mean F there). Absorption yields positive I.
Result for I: 0.6 A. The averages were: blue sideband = 2.24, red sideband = 2.34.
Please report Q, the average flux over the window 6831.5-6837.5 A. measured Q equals 2.15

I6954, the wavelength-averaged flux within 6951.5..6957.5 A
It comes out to 2.16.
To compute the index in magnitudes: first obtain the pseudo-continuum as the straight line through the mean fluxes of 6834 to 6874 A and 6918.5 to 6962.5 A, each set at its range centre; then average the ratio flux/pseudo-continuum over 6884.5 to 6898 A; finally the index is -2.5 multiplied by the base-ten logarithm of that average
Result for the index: 0.03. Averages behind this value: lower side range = 2.29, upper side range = 2.33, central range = 2.24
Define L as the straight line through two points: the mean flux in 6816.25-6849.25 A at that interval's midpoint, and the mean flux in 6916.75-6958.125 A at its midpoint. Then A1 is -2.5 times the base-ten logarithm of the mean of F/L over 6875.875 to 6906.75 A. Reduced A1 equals 0.00 mag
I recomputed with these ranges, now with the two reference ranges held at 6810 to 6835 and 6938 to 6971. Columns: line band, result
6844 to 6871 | -1.6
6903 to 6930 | -0.1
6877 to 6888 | -0.1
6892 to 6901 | 0.0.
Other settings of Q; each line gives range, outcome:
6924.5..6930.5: 2.46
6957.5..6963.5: 2.36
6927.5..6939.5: 2.43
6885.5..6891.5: 2.3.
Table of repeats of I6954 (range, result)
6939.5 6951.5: 2.29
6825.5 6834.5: 2.15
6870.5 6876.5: 2.23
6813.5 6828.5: 2.19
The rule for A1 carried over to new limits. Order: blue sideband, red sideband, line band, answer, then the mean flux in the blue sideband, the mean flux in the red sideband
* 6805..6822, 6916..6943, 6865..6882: 0.01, 2.23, 2.35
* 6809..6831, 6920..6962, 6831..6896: -0.02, 2.17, 2.33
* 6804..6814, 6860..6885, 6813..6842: 0.04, 2.26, 2.27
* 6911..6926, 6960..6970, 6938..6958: 0.01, 2.23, 2.31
